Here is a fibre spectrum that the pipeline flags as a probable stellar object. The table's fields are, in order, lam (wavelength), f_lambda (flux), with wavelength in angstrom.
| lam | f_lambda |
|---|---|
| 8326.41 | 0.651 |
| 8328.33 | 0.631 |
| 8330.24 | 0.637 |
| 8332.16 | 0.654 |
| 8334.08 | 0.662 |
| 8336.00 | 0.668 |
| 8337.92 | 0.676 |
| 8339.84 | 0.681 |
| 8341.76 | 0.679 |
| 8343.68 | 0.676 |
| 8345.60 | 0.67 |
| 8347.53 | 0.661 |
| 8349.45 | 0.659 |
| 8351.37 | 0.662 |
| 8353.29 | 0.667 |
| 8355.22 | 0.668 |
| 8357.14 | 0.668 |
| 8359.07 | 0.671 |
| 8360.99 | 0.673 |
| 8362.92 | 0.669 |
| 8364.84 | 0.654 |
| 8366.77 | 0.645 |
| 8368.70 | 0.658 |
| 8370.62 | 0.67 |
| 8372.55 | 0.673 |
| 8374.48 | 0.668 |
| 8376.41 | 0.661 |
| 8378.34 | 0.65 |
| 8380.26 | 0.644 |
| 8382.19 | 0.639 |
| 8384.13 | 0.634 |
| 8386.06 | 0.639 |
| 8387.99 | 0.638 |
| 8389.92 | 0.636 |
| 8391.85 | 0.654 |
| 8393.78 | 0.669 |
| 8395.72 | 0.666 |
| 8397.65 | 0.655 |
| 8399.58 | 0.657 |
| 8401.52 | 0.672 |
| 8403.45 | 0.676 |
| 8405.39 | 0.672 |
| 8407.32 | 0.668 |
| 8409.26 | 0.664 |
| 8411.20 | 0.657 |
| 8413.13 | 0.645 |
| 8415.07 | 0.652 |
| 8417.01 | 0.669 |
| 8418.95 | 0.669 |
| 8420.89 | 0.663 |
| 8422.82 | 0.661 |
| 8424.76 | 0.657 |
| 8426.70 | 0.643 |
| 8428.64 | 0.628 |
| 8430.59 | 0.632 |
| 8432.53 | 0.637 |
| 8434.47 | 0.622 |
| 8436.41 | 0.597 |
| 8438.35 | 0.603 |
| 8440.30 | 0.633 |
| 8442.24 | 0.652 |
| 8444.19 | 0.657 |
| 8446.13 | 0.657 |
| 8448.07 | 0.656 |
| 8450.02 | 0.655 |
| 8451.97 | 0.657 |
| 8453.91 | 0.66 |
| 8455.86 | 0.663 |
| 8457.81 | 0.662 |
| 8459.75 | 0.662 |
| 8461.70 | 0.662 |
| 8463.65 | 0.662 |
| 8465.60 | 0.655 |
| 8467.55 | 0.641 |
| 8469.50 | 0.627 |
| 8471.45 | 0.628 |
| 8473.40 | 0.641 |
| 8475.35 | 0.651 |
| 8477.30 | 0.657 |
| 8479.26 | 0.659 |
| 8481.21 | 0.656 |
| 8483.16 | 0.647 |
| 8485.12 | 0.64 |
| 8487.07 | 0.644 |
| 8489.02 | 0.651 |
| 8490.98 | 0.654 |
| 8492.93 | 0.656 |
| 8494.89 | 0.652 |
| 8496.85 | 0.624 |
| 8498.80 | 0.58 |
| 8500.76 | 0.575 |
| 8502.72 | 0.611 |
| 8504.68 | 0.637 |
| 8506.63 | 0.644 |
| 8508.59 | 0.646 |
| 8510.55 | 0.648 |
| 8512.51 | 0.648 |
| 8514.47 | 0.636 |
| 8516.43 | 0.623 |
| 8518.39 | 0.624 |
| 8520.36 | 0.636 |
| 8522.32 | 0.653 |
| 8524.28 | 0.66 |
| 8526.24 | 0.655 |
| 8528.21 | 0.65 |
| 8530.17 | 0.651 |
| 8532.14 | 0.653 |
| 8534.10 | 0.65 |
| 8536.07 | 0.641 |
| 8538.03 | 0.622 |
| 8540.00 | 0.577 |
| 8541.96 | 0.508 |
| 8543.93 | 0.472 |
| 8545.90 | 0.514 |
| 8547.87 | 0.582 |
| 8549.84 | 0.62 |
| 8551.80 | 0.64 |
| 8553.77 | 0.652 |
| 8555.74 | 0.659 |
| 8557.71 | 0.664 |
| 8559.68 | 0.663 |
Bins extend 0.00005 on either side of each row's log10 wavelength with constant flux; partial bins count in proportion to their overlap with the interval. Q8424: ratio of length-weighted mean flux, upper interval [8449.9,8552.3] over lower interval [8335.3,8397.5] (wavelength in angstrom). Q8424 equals 0.96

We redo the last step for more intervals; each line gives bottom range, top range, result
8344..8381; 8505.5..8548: 0.93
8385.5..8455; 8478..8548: 0.96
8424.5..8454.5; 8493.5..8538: 0.99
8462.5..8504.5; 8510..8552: 0.96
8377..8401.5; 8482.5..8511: 0.98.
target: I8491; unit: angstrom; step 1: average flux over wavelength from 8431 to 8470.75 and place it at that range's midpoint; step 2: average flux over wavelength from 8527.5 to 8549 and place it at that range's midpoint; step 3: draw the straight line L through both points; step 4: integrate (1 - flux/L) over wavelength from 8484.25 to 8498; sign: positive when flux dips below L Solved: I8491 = -0.5 angstrom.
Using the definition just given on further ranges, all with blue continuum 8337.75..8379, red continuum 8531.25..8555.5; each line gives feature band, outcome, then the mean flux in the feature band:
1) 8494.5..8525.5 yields -1.1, 0.631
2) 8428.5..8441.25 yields 0.3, 0.621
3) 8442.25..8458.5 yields -0.7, 0.658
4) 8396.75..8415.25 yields -0.4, 0.662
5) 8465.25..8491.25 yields -1.1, 0.646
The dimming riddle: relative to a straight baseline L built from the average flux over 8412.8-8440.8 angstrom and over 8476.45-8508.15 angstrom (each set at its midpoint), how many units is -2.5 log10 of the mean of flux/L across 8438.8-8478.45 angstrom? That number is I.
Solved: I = -0.02 mag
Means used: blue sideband 0.641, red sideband 0.637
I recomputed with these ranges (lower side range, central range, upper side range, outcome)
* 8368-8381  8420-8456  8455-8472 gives 0.019 mag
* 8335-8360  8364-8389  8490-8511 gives 0.017 mag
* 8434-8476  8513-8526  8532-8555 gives -0.057 mag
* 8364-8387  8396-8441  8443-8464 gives 0.011 mag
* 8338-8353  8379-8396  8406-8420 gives 0.031 mag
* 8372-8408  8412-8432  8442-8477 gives 0.005 mag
